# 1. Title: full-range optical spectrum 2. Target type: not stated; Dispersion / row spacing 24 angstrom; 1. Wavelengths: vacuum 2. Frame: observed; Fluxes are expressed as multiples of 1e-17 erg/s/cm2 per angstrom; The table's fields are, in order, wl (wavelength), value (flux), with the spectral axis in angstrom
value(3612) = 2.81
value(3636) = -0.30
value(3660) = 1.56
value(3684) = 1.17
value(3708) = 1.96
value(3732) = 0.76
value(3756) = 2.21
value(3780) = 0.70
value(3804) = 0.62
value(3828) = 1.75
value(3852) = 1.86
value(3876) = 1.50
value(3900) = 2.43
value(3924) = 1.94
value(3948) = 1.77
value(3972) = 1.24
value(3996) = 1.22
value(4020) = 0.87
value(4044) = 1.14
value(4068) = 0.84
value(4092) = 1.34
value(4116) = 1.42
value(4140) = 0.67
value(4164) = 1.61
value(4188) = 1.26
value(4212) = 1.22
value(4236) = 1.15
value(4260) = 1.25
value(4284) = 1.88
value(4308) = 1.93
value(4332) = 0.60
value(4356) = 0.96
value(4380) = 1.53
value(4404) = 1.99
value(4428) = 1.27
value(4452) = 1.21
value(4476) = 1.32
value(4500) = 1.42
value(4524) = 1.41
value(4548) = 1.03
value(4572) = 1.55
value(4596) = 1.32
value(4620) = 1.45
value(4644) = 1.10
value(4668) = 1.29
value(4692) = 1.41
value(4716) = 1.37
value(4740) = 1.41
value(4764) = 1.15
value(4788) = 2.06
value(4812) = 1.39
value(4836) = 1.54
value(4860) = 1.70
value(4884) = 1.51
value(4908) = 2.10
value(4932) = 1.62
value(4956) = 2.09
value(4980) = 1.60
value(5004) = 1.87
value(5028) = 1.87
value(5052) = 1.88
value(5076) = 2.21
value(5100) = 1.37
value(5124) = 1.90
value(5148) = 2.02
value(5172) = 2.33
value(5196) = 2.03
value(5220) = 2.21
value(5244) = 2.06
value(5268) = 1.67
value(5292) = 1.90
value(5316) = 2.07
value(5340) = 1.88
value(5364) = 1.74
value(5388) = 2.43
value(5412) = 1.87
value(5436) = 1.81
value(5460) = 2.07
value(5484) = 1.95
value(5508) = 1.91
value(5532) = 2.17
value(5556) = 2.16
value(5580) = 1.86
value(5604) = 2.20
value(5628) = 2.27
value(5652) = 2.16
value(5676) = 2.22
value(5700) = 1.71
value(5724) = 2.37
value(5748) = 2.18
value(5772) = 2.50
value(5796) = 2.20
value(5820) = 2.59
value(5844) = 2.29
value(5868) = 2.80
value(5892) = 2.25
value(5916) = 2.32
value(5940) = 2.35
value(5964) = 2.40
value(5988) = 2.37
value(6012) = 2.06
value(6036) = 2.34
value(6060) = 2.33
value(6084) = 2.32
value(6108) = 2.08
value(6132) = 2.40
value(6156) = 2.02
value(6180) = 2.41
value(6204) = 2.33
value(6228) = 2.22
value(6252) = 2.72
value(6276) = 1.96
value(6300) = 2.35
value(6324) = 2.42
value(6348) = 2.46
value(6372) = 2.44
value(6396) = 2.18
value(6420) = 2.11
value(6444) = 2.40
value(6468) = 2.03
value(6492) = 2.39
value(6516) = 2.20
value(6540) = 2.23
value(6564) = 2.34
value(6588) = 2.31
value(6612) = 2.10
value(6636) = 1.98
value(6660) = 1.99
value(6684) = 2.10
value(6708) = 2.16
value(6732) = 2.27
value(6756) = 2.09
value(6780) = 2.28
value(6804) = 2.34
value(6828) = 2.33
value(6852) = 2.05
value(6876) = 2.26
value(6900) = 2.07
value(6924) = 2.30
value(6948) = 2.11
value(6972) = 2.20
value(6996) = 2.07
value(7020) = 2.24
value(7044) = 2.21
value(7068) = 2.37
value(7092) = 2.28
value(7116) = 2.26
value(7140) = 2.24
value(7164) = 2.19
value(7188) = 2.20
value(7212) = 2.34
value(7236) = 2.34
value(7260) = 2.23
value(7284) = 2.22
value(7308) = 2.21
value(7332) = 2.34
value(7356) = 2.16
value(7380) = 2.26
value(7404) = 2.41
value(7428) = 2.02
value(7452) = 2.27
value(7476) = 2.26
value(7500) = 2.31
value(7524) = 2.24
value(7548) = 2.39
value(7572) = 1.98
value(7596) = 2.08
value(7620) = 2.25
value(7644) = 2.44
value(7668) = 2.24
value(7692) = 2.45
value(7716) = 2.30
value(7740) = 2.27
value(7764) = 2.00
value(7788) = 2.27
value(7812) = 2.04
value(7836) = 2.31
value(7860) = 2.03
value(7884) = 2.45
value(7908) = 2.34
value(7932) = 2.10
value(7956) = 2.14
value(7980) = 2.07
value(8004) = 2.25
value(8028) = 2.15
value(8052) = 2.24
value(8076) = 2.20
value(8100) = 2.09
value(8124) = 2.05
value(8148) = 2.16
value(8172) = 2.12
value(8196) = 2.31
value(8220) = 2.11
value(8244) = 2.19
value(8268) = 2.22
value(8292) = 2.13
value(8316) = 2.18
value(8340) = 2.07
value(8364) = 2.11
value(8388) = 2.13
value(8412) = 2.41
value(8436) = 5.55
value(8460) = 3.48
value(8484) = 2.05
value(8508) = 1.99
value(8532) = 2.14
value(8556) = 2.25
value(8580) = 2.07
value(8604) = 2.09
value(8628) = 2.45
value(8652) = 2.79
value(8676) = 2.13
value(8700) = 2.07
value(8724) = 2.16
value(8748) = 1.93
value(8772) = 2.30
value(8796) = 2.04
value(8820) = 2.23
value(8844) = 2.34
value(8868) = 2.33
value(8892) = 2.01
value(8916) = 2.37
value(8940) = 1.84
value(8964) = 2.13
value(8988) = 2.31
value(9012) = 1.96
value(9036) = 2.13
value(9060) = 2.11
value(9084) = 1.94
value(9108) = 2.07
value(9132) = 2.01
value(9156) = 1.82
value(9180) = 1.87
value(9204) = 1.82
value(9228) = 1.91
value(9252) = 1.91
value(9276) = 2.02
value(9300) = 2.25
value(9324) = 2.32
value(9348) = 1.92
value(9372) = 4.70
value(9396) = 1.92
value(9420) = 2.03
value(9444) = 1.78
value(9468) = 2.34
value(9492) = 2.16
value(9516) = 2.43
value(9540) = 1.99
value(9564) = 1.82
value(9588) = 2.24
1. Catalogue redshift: 0.286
